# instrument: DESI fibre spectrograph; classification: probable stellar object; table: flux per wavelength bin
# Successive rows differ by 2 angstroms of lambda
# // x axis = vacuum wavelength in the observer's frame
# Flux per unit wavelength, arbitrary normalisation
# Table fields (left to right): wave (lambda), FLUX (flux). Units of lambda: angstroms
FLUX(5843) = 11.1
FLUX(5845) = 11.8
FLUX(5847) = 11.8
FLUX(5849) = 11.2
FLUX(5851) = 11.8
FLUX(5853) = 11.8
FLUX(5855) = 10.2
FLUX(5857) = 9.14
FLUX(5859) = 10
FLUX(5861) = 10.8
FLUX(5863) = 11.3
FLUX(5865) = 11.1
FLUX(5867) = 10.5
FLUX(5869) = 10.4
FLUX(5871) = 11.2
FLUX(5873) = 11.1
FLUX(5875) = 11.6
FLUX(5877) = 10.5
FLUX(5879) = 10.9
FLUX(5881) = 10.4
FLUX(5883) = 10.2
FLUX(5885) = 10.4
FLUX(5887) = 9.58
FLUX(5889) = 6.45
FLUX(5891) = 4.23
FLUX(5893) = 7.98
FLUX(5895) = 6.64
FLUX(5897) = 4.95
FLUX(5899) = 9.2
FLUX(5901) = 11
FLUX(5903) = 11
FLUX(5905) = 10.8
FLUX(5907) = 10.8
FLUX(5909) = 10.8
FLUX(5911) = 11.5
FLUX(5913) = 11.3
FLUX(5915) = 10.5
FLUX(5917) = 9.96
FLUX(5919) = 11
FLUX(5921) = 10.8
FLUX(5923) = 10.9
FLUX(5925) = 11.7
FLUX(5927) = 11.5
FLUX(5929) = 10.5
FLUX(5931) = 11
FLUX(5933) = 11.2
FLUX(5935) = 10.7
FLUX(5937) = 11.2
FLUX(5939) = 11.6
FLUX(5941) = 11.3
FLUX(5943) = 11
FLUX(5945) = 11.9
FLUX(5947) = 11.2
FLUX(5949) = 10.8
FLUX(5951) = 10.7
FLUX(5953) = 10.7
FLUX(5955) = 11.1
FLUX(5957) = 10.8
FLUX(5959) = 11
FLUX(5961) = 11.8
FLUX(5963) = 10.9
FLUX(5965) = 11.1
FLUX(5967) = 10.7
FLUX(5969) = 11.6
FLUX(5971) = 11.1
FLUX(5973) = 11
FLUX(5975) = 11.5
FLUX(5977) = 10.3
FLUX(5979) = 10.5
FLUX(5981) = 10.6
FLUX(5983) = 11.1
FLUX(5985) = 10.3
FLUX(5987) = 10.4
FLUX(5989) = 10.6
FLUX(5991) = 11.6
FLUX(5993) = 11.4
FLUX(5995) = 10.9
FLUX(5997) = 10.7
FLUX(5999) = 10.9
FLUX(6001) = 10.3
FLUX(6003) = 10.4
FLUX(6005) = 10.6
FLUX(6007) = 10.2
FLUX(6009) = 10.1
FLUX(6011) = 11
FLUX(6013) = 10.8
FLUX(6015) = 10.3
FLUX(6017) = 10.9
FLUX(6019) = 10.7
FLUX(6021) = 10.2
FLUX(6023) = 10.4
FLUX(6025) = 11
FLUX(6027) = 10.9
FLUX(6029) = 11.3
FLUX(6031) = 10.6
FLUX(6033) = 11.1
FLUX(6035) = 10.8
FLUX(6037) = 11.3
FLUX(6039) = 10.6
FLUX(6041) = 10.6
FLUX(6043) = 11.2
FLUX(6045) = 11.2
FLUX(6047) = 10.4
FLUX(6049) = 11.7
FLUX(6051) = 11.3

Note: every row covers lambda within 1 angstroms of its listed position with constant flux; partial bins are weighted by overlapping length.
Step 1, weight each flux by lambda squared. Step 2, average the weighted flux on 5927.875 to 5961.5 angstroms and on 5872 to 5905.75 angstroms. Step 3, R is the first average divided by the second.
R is 1.22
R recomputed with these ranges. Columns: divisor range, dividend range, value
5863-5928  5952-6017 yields 1.11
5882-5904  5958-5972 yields 1.37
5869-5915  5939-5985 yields 1.16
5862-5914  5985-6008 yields 1.13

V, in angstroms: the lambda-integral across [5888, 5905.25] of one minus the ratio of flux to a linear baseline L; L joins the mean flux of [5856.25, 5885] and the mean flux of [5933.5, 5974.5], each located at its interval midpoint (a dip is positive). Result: 4.6 angstroms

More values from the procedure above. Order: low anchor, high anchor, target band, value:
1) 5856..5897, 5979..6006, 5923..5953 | -2.7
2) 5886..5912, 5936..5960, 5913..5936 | -2.0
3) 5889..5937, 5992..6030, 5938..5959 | -1.8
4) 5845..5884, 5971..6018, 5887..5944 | 4.0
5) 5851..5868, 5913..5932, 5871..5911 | 4.8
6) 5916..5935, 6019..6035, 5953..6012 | 0.0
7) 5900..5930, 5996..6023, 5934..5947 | -0.5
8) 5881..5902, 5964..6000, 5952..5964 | -1.0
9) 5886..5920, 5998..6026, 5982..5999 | -0.9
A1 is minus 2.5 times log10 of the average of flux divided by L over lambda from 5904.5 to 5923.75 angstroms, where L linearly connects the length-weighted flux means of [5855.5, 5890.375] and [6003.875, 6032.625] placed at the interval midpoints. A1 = -0.05 mag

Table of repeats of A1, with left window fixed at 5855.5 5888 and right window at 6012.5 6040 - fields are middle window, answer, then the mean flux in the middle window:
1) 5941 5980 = -0.036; 11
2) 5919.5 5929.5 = -0.047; 11.1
